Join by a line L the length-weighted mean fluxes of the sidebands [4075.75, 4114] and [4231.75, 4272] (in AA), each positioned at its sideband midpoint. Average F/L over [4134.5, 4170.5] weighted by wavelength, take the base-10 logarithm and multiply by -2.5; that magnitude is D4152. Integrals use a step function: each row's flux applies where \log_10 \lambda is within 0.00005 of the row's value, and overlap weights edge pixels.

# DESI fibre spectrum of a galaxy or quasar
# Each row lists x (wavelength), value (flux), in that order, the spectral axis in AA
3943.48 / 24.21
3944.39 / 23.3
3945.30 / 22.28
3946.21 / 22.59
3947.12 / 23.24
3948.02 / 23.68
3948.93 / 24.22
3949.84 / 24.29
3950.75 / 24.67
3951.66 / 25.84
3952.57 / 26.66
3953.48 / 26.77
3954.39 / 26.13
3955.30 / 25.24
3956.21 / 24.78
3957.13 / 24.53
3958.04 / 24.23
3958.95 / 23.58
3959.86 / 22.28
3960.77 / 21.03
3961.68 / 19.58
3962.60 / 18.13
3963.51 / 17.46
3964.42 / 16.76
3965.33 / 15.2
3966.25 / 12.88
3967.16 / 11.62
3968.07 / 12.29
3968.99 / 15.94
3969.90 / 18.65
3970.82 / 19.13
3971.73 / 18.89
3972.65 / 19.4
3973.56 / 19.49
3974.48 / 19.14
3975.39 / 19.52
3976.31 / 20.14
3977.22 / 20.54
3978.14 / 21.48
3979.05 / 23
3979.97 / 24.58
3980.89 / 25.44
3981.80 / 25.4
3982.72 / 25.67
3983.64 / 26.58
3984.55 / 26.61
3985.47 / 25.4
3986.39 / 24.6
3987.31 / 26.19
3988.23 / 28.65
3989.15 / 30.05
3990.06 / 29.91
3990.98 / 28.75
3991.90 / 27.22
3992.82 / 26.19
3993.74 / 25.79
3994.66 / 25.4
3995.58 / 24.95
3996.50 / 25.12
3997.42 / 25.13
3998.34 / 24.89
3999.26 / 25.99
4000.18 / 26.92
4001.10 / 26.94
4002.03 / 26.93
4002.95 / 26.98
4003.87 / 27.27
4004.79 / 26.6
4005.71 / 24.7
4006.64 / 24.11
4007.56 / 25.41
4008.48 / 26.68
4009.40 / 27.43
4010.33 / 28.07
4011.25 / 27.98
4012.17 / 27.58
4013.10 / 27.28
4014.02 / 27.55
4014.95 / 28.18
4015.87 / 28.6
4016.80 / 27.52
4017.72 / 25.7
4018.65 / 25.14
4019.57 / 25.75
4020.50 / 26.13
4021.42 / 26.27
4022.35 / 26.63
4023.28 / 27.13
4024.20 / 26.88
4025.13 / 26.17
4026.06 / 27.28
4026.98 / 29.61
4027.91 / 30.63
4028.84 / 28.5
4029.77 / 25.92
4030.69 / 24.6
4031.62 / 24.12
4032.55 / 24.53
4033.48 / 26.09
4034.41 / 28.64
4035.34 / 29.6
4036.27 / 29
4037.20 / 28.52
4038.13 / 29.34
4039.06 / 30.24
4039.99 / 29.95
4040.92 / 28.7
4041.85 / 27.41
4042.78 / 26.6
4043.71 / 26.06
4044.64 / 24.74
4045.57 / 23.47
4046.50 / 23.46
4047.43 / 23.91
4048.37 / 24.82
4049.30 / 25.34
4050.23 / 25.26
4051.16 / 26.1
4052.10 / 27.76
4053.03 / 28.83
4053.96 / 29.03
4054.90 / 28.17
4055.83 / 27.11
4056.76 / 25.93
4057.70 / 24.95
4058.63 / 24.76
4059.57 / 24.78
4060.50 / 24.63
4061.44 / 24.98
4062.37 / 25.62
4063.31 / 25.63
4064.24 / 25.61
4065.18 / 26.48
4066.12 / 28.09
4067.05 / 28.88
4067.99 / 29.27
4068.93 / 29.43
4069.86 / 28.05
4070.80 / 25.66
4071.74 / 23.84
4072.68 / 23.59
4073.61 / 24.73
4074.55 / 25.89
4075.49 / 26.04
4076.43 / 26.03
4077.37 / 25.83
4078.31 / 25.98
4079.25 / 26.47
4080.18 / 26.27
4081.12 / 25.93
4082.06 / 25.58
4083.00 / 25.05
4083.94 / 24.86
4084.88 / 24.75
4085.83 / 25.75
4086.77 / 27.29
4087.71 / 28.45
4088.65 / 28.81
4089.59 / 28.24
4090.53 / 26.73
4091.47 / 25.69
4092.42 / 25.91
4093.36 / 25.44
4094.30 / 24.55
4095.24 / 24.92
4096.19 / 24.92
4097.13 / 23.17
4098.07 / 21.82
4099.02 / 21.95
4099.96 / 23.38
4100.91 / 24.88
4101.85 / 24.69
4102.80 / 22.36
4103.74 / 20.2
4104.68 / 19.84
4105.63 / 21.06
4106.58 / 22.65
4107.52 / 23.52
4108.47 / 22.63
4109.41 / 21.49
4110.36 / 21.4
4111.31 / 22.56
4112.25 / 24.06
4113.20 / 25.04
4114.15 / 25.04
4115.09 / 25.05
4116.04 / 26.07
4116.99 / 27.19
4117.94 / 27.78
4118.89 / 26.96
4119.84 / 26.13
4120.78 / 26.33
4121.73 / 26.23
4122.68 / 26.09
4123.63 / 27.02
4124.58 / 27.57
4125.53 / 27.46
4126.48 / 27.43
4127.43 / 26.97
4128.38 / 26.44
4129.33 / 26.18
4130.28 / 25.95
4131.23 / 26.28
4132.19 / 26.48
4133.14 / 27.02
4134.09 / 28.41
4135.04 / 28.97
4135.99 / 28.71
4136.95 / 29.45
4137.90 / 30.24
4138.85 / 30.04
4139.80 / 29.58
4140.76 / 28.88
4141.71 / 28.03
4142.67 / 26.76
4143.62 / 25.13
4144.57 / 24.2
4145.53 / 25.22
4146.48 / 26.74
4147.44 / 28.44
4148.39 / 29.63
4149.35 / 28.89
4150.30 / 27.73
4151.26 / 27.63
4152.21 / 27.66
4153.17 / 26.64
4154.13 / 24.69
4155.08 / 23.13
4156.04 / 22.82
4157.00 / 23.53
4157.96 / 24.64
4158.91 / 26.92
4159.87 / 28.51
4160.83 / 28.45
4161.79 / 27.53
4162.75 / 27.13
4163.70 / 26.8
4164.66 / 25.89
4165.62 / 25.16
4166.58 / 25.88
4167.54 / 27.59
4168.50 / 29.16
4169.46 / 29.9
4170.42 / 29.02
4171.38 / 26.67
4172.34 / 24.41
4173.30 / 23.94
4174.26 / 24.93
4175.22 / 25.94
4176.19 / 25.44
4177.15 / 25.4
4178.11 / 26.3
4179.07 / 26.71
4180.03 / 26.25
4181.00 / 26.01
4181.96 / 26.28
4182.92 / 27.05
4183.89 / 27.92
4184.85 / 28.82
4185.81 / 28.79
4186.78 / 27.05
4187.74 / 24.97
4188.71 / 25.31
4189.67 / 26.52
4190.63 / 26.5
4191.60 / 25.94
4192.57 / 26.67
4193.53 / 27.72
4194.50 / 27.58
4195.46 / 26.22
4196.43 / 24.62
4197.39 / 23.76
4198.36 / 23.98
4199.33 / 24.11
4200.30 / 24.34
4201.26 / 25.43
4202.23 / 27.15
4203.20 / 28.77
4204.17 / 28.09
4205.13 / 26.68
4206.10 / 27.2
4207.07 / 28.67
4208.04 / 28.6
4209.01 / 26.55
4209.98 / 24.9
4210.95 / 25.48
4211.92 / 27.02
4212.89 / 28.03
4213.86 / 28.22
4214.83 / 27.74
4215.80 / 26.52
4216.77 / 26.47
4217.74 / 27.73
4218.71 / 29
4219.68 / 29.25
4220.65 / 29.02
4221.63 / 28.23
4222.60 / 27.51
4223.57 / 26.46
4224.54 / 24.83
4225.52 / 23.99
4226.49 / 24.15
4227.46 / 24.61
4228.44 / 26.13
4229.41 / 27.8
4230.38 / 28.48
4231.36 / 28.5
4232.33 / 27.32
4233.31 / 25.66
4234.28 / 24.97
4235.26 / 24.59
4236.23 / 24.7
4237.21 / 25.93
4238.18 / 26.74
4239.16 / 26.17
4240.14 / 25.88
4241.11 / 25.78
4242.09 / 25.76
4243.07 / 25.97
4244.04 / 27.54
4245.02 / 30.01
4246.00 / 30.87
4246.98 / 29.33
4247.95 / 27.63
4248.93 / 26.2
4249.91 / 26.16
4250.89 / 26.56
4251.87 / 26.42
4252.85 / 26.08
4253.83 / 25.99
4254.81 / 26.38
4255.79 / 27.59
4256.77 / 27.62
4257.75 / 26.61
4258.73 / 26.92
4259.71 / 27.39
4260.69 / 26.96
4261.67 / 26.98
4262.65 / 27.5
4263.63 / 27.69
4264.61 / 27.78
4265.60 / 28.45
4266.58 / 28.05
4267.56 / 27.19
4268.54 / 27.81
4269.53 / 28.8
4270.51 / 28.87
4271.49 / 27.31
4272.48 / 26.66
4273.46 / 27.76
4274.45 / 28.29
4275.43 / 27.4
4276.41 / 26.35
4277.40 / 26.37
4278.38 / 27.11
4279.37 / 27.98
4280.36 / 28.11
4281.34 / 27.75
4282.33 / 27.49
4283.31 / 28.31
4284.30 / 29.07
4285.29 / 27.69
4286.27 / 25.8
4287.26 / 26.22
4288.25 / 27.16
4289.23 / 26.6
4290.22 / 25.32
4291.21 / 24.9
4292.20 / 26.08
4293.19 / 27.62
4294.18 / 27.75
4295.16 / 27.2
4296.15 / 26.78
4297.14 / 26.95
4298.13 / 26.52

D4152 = -0.07 mag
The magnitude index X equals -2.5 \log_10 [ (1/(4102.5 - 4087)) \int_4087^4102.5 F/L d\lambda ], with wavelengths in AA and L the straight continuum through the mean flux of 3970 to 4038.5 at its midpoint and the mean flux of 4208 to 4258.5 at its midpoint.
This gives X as 0.04 mag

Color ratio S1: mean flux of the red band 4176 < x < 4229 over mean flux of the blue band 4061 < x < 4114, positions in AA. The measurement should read 1.06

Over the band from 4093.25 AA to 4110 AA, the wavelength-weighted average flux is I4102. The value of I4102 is 22.9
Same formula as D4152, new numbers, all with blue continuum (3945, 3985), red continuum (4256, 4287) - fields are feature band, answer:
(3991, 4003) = -0.175 mag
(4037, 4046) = -0.191 mag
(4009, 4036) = -0.192 mag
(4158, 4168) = -0.061 mag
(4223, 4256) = 0.017 mag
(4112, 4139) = -0.095 mag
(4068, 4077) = -0.105 mag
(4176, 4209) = -0.021 mag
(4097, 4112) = 0.090 mag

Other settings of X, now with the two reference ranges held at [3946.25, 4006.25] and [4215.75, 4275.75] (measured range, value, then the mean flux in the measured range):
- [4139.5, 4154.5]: -0.063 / 27.2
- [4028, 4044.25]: -0.144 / 27.6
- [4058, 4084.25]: -0.059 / 26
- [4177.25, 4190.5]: -0.022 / 26.7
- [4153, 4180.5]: -0.009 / 26.2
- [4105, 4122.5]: 0.032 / 24.5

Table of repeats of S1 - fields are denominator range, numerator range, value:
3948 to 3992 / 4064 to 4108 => 1.13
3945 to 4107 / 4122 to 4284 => 1.07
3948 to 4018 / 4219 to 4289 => 1.13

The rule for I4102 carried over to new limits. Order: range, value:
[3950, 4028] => 24.3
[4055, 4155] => 25.9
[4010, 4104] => 26.3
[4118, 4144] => 27.5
